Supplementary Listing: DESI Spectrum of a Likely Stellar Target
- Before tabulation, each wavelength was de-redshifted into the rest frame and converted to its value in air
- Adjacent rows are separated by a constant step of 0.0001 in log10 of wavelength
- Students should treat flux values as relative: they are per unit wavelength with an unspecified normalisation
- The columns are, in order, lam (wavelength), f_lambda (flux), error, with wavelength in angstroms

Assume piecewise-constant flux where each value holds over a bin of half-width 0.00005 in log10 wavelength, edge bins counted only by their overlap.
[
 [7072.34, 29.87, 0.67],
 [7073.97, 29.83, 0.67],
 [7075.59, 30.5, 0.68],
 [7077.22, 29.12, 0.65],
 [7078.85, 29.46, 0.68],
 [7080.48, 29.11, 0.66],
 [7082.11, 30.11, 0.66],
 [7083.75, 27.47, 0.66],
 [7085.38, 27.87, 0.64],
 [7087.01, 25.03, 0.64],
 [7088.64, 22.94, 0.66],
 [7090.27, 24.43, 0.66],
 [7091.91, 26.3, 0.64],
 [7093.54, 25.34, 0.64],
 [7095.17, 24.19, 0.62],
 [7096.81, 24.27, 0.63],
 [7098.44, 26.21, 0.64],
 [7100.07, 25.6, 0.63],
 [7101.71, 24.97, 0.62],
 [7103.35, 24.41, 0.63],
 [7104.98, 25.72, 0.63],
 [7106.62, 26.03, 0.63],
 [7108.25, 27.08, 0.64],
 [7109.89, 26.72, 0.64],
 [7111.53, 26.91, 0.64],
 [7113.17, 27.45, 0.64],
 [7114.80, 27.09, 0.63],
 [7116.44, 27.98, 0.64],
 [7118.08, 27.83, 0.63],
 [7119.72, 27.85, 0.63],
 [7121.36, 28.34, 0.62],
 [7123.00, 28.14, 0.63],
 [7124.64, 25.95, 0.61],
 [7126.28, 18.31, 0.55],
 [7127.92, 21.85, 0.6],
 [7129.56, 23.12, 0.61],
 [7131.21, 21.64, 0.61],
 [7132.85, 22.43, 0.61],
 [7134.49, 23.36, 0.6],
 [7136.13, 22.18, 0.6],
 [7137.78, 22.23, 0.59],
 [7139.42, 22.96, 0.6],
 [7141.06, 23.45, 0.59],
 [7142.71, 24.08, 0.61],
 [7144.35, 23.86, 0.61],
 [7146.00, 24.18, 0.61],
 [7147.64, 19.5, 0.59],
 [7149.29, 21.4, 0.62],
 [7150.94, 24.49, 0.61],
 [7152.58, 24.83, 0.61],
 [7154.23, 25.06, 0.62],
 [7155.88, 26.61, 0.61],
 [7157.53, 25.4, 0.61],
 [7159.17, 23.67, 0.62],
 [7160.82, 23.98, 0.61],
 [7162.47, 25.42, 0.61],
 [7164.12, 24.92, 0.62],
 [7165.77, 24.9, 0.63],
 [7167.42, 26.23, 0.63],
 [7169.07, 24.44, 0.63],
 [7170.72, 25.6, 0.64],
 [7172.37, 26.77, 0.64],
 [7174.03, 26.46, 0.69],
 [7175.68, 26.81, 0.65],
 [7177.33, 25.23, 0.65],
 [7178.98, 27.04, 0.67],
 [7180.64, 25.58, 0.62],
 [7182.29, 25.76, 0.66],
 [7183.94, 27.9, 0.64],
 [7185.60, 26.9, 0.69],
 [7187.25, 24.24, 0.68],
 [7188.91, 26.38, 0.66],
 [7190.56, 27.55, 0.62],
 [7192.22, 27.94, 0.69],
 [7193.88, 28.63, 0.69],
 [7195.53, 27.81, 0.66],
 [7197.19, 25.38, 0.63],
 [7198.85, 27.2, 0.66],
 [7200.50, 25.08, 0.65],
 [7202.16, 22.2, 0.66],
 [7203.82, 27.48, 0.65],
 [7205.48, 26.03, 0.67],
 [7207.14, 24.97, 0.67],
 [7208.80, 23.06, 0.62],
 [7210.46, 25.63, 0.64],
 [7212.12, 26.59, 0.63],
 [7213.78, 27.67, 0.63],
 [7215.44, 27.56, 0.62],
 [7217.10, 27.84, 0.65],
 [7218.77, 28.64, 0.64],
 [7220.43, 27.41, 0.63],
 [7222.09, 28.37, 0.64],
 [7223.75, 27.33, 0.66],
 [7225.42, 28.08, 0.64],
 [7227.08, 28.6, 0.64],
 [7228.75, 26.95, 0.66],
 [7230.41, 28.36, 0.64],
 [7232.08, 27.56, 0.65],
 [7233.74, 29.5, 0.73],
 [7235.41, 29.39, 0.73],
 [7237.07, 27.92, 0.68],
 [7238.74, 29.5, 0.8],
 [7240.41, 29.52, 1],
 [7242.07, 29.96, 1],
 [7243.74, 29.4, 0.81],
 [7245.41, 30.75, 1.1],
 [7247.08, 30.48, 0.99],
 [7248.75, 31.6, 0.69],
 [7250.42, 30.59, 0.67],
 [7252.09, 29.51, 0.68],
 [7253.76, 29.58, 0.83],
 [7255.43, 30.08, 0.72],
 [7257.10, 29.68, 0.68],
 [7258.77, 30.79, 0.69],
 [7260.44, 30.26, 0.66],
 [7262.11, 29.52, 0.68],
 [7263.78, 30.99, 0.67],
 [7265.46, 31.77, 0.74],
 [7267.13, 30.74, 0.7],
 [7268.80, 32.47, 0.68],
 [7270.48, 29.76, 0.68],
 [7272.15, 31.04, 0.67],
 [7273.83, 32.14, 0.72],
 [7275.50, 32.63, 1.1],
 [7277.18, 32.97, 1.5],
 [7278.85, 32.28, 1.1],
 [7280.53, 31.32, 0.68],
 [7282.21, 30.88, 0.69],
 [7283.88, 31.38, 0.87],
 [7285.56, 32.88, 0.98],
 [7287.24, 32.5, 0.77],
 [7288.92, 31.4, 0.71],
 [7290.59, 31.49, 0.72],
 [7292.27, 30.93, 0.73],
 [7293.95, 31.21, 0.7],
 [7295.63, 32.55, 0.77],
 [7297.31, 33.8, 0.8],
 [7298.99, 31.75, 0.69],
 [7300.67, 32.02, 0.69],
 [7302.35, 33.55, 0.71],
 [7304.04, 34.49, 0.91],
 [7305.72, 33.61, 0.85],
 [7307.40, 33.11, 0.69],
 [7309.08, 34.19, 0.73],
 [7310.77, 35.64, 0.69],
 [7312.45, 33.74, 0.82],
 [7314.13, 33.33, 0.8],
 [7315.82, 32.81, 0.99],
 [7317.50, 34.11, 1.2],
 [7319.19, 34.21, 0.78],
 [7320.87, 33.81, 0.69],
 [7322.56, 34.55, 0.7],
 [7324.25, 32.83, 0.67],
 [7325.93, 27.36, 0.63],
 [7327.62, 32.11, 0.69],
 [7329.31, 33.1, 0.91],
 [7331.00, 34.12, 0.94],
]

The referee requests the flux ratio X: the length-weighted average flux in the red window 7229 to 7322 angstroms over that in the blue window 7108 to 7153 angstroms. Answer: 1.29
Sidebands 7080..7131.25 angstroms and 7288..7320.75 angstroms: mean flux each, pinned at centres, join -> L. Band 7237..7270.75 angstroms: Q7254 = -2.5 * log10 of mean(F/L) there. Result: 0.03 mag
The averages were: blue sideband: 25.9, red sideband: 33.1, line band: 30.3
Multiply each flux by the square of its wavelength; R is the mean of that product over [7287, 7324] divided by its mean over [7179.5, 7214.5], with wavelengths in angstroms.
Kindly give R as 1.3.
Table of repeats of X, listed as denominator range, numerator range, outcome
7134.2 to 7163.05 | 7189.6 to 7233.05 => 1.14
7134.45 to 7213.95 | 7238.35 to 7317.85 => 1.26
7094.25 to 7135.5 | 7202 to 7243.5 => 1.09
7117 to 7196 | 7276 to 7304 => 1.29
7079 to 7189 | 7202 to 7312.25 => 1.19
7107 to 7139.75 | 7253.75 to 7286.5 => 1.25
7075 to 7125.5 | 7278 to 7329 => 1.22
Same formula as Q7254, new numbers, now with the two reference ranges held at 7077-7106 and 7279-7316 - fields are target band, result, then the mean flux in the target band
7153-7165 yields 0.13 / 25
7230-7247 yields 0.06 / 29.3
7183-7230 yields 0.12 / 26.8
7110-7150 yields 0.13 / 24.3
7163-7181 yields 0.12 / 25.8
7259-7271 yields 0.03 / 30.8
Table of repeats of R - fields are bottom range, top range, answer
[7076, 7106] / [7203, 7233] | 1.07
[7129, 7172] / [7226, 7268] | 1.28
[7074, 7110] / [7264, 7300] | 1.26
